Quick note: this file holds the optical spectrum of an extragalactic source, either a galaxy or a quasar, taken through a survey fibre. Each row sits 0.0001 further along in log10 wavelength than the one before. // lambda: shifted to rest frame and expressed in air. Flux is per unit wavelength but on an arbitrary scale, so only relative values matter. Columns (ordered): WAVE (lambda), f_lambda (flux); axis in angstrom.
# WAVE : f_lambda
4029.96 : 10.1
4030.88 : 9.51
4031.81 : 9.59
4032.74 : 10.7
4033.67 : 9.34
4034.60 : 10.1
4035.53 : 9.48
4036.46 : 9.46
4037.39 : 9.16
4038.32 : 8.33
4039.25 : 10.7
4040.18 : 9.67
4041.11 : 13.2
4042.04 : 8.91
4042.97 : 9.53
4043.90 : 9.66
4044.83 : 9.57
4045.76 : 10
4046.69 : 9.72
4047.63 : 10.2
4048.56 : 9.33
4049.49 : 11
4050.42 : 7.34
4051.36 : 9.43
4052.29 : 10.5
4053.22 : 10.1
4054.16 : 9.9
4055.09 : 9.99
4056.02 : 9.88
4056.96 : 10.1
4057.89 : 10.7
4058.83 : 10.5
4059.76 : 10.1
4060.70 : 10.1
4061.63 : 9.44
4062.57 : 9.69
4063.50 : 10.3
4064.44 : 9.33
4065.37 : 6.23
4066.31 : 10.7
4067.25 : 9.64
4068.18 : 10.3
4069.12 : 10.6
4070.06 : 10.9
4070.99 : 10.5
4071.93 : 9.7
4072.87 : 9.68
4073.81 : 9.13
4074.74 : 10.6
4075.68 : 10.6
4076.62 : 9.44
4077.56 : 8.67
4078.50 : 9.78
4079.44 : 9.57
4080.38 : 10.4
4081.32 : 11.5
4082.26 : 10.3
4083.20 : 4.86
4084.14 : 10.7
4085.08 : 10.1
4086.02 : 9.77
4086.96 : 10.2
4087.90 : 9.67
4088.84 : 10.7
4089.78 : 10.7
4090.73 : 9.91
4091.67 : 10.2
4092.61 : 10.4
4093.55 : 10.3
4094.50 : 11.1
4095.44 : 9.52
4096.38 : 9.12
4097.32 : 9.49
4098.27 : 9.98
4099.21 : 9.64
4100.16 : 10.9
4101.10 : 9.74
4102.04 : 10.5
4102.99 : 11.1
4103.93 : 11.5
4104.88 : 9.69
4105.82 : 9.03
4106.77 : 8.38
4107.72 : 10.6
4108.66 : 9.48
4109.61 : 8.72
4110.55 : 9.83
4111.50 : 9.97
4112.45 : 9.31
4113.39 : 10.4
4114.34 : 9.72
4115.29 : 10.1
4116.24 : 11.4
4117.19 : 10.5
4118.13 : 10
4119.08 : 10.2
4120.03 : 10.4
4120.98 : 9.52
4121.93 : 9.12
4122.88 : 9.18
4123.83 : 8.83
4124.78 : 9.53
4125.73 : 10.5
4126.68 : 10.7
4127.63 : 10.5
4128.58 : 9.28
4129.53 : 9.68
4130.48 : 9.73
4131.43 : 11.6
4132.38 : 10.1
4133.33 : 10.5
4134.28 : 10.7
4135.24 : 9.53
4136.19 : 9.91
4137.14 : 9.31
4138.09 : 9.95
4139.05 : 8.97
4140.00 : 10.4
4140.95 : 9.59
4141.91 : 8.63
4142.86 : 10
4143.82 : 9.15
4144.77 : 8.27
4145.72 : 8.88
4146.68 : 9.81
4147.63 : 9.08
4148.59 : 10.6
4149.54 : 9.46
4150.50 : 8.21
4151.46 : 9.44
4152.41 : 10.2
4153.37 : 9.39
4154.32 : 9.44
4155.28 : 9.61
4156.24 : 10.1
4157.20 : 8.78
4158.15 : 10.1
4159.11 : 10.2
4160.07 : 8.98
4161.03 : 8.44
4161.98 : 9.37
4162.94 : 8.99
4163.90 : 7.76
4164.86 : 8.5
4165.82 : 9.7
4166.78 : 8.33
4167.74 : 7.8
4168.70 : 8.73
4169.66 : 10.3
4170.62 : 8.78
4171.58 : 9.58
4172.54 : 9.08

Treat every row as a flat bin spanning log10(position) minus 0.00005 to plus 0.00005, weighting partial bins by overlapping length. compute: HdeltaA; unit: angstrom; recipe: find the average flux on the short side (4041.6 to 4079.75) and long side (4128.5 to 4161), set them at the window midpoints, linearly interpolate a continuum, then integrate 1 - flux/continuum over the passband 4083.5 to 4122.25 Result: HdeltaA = -1.3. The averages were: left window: 9.79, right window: 9.62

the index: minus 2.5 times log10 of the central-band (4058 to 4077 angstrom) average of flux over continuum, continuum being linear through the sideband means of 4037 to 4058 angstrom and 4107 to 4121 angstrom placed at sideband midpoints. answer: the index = 0.00 mag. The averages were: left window 9.86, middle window 9.89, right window 10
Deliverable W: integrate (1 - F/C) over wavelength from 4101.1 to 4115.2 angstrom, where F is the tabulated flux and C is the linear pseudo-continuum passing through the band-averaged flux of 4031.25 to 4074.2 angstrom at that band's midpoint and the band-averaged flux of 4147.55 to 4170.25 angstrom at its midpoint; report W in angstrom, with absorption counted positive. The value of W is -0.5 angstrom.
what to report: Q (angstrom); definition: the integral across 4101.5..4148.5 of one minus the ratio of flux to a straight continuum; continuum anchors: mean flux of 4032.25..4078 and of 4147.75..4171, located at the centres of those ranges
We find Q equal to -2.1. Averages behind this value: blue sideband 9.84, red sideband 9.21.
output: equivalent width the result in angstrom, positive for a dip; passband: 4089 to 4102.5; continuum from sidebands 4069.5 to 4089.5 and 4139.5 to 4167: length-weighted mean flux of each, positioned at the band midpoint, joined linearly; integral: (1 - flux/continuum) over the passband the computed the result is -0.5 angstrom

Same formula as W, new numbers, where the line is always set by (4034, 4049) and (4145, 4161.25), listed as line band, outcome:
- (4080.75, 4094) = -0.40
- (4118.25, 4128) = -0.31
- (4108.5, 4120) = -0.51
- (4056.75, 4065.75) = 0.07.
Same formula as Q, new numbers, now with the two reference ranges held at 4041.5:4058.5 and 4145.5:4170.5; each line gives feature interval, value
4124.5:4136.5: -1.0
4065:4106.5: -1.4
